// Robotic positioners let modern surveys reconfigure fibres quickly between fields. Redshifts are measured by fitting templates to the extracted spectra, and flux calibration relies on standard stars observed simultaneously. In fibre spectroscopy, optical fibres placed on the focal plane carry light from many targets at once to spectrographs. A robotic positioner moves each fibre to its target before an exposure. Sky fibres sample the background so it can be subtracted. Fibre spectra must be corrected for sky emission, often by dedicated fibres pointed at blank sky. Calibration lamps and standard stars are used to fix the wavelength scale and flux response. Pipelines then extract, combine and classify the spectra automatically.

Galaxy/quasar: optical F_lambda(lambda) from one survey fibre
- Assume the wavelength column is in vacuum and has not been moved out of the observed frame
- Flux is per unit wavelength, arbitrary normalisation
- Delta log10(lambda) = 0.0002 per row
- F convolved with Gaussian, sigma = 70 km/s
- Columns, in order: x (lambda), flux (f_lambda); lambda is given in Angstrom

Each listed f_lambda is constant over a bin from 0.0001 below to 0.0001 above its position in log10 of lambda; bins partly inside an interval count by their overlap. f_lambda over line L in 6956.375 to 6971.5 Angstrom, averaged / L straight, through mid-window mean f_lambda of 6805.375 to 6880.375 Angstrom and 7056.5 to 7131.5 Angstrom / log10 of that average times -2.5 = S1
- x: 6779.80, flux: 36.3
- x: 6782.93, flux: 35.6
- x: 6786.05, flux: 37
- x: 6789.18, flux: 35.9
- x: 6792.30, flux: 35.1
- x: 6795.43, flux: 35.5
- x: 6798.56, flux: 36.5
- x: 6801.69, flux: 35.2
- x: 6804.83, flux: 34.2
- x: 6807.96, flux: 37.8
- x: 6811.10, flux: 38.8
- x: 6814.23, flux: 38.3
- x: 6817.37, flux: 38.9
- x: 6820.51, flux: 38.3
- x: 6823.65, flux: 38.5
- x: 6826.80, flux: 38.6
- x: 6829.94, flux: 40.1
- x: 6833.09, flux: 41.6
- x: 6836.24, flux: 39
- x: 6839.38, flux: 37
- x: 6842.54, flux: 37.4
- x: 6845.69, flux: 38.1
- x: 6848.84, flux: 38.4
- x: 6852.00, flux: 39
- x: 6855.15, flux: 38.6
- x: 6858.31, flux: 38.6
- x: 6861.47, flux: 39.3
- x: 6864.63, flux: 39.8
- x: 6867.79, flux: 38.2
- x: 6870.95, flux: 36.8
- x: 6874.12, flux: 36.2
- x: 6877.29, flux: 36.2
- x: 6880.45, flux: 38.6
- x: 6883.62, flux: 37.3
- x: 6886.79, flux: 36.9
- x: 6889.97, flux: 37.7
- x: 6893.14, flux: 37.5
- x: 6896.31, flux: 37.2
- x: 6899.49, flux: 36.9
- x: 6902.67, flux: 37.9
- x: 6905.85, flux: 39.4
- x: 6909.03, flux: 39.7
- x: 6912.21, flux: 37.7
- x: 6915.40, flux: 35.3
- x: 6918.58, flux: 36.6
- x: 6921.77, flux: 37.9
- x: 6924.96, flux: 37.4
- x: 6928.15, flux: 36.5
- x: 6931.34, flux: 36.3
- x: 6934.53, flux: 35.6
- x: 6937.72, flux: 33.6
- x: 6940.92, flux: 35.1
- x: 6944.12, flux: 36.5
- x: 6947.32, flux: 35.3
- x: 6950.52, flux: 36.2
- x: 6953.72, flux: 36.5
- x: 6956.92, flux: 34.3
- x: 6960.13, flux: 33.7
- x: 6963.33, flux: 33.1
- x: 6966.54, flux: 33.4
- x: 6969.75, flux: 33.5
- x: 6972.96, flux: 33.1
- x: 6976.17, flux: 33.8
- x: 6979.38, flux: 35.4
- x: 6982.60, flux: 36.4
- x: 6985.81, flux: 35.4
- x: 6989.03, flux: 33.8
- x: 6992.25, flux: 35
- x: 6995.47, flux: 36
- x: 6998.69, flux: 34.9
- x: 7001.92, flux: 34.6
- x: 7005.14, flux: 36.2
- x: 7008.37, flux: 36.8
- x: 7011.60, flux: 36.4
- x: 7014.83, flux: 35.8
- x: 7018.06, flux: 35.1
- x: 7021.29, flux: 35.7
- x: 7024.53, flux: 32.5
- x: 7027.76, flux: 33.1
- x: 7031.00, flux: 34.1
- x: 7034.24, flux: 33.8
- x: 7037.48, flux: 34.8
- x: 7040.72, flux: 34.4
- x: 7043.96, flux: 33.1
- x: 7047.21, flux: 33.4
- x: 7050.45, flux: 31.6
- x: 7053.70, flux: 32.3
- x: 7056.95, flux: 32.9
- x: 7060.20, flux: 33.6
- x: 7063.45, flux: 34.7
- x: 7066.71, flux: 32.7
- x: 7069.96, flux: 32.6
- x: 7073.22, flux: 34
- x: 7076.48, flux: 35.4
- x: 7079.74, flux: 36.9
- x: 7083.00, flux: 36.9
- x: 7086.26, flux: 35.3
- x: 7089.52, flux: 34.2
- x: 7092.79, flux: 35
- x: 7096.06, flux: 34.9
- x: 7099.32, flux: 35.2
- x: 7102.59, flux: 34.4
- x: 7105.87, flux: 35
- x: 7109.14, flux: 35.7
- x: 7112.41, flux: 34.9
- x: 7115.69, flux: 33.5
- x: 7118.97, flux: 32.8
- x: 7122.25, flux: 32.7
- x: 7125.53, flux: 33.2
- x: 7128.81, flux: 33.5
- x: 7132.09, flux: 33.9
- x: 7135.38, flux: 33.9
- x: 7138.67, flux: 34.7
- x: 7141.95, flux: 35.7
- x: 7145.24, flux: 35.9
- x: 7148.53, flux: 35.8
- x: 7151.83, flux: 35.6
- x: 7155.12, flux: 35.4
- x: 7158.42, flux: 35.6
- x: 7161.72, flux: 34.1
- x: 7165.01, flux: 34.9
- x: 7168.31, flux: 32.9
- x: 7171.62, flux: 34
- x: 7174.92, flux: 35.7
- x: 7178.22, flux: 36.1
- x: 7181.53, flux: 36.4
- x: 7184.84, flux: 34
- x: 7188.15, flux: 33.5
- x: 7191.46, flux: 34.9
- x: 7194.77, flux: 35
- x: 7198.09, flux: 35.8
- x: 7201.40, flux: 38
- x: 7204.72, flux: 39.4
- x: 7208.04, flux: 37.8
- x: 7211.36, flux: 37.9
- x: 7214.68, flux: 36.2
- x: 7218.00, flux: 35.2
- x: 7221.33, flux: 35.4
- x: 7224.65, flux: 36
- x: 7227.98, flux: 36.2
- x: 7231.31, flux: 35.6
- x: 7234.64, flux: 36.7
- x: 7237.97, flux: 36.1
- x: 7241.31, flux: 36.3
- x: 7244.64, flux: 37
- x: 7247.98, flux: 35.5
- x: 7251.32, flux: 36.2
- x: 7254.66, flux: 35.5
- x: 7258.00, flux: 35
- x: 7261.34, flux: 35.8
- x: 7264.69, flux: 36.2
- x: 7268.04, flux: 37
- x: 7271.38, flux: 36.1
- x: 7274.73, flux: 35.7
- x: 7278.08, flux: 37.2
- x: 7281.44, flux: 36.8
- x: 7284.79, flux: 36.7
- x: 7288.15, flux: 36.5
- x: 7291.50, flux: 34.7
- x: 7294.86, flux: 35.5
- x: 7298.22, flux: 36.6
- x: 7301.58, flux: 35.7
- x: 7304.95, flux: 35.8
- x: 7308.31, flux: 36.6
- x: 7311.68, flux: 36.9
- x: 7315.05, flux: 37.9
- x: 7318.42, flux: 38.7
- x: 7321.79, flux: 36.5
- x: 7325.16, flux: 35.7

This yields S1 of 0.090 mag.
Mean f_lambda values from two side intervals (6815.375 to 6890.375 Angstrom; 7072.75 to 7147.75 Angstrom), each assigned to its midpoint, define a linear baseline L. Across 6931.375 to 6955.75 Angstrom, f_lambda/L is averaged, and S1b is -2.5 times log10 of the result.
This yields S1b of 0.04 mag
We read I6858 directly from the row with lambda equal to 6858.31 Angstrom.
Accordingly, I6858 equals 38.6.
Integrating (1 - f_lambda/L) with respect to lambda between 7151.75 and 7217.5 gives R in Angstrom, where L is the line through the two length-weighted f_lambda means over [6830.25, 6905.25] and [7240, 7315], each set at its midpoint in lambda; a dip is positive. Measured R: 1.7 Angstrom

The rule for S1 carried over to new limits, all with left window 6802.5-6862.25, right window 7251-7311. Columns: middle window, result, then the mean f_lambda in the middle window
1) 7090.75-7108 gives 0.06 mag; 34.9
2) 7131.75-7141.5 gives 0.07 mag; 34.4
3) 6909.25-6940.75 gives 0.04 mag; 36.4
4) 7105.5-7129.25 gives 0.09 mag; 33.9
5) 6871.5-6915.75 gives 0.02 mag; 37.5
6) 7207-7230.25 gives 0.00 mag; 36.3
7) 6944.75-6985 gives 0.09 mag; 34.6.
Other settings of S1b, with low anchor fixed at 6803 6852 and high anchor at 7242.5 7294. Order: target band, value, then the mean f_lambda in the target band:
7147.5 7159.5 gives 0.03 mag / 35.6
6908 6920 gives 0.02 mag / 37.2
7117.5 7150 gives 0.08 mag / 34.2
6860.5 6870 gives -0.02 mag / 39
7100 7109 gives 0.06 mag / 34.9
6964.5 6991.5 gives 0.10 mag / 34.4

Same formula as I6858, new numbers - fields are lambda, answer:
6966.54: 33.4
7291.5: 34.7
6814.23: 38.3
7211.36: 37.9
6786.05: 37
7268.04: 37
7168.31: 32.9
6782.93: 35.6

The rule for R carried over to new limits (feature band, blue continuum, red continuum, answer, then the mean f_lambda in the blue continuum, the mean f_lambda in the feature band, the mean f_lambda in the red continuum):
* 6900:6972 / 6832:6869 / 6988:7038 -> 1.5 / 38.7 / 36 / 34.9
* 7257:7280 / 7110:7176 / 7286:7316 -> -0.2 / 34.4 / 36.2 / 36.2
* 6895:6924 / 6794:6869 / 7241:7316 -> 0.2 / 38.2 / 37.6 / 36.2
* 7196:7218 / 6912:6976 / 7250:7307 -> -0.9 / 35.3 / 37.3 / 36.1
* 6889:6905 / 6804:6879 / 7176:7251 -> 0.2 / 38.3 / 37.5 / 36.1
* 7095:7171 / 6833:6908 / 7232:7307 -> 4.6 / 38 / 34.5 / 36.1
